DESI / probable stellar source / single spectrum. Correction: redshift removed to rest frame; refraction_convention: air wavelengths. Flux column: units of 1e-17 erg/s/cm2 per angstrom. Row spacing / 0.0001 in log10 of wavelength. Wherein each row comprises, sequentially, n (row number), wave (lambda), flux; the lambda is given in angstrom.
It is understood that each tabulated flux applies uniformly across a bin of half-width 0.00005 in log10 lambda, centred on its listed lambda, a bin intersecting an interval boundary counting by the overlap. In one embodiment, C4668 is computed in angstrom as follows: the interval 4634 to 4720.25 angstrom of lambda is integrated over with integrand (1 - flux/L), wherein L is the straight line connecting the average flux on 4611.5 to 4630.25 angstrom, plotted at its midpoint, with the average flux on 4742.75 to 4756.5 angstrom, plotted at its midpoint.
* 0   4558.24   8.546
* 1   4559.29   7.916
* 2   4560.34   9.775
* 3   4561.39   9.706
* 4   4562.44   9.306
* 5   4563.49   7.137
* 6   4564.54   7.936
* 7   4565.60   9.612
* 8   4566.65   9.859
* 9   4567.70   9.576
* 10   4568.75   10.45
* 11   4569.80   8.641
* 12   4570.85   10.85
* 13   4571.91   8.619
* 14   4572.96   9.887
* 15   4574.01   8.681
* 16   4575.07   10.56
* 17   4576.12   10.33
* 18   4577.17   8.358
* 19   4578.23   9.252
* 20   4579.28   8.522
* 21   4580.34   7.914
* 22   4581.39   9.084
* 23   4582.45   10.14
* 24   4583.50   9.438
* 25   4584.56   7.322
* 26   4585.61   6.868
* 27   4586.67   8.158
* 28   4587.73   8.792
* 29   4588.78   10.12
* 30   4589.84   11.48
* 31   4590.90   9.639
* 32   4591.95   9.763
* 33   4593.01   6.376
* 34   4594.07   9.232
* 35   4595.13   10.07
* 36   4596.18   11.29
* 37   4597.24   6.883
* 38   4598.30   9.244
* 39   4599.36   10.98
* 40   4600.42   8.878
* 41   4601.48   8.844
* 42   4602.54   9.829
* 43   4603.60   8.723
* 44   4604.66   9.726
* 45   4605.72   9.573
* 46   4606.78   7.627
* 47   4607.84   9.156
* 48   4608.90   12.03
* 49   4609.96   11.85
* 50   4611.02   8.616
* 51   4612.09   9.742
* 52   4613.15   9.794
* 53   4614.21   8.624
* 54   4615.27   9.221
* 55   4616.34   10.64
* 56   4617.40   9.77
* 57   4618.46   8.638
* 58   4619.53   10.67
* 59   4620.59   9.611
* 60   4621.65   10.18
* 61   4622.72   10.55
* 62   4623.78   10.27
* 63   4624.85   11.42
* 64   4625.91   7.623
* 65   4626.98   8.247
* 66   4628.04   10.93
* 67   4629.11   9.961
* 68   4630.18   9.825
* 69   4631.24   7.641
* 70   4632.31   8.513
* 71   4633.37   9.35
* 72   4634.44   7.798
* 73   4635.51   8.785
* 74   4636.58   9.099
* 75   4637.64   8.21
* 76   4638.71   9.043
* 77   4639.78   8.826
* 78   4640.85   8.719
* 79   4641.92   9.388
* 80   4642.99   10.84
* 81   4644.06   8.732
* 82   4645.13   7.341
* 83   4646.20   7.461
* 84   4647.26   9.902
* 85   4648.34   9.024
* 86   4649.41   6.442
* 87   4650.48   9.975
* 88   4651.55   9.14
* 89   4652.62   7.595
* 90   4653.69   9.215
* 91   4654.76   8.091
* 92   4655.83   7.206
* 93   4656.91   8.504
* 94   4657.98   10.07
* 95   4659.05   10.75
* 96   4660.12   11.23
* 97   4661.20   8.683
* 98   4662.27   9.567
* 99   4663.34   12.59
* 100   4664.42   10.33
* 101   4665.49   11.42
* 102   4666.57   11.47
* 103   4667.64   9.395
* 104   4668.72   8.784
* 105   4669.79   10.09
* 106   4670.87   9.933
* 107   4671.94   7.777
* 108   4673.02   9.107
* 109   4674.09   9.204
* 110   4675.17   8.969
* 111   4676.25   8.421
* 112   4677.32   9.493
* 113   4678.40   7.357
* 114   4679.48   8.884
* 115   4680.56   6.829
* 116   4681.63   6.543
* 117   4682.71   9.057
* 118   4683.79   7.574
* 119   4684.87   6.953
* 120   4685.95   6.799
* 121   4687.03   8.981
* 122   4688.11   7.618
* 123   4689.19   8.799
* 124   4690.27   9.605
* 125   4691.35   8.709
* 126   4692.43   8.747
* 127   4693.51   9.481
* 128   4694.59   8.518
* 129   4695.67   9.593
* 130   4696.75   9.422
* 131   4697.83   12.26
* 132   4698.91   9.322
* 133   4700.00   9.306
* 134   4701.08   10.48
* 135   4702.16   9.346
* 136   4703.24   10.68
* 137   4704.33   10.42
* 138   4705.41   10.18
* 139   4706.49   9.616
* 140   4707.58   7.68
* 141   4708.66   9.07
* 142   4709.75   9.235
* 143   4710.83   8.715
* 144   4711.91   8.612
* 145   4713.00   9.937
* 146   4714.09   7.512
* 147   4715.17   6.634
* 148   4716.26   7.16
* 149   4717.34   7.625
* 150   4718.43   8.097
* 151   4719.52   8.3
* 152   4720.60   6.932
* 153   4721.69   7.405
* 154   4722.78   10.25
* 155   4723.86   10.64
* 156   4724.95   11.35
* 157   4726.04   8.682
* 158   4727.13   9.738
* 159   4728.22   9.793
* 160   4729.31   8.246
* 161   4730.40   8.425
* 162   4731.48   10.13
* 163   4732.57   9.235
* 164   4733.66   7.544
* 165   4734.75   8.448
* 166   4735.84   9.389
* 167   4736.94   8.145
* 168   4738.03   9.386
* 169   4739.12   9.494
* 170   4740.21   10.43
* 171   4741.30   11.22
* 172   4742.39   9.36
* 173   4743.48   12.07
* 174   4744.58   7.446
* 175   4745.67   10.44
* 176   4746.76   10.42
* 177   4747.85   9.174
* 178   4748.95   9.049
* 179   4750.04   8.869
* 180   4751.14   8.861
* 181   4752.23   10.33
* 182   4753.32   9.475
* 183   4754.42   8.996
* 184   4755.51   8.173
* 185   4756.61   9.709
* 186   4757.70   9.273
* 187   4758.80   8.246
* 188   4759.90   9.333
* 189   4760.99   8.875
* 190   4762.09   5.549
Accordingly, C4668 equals 6.0 angstrom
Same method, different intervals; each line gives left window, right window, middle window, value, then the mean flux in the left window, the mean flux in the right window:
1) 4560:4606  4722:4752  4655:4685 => 0.6 angstrom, 9.21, 9.48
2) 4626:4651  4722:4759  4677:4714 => 1.0 angstrom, 8.85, 9.42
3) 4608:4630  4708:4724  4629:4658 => 2.5 angstrom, 9.9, 8.35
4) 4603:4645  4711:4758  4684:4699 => 0.5 angstrom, 9.41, 9.08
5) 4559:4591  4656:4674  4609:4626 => -0.8 angstrom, 9.16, 9.91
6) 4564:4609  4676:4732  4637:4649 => 0.3 angstrom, 9.24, 8.83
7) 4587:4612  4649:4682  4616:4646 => 0.2 angstrom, 9.5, 9.16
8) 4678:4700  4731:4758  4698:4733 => -0.4 angstrom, 8.58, 9.4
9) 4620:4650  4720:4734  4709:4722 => 1.5 angstrom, 9.07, 9.13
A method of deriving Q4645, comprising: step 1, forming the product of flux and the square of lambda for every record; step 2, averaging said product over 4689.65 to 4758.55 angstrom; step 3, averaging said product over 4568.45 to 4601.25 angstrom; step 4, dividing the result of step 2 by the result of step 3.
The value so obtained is 1.06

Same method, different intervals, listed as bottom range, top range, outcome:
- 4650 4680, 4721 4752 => 1.03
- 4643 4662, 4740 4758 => 1.13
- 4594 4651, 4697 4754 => 1.04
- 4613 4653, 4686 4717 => 1.02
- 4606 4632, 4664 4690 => 0.93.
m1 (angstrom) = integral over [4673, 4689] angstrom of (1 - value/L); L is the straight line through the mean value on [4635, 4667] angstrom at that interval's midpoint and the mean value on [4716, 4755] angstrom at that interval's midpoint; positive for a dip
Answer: 2.0 angstrom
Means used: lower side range 9.25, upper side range 9.2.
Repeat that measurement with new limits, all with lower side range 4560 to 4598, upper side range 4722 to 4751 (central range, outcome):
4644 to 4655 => 1.02 angstrom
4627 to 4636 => 0.21 angstrom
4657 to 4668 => -1.36 angstrom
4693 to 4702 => -0.36 angstrom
